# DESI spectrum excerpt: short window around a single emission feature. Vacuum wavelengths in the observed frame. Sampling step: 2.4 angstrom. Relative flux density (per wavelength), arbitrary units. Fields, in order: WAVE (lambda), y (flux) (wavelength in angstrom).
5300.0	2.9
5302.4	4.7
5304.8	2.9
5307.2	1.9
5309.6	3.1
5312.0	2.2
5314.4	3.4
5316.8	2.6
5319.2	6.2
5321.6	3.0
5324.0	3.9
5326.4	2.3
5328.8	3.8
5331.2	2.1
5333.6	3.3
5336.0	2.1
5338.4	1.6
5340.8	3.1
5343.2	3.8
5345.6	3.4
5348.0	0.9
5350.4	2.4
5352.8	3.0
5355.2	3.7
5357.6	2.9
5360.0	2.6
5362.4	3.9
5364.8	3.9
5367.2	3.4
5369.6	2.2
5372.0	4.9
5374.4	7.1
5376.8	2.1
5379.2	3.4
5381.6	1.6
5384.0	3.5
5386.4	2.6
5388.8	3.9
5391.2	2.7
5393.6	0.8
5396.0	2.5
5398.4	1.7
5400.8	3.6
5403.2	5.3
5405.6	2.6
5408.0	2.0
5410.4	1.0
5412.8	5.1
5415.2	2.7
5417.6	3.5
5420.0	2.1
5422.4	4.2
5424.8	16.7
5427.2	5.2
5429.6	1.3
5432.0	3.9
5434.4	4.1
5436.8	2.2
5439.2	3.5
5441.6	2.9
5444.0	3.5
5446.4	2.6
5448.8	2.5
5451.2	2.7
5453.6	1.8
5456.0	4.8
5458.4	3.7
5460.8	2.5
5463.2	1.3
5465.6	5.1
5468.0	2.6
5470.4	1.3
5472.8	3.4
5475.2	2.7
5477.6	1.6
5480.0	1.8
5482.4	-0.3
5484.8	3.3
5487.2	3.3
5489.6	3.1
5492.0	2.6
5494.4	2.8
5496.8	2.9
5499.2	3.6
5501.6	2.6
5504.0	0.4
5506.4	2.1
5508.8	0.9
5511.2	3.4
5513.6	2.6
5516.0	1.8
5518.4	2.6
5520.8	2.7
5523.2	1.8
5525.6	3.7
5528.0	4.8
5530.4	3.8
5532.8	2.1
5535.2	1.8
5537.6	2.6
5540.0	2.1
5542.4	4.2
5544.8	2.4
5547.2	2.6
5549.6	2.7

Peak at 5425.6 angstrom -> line [O III]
